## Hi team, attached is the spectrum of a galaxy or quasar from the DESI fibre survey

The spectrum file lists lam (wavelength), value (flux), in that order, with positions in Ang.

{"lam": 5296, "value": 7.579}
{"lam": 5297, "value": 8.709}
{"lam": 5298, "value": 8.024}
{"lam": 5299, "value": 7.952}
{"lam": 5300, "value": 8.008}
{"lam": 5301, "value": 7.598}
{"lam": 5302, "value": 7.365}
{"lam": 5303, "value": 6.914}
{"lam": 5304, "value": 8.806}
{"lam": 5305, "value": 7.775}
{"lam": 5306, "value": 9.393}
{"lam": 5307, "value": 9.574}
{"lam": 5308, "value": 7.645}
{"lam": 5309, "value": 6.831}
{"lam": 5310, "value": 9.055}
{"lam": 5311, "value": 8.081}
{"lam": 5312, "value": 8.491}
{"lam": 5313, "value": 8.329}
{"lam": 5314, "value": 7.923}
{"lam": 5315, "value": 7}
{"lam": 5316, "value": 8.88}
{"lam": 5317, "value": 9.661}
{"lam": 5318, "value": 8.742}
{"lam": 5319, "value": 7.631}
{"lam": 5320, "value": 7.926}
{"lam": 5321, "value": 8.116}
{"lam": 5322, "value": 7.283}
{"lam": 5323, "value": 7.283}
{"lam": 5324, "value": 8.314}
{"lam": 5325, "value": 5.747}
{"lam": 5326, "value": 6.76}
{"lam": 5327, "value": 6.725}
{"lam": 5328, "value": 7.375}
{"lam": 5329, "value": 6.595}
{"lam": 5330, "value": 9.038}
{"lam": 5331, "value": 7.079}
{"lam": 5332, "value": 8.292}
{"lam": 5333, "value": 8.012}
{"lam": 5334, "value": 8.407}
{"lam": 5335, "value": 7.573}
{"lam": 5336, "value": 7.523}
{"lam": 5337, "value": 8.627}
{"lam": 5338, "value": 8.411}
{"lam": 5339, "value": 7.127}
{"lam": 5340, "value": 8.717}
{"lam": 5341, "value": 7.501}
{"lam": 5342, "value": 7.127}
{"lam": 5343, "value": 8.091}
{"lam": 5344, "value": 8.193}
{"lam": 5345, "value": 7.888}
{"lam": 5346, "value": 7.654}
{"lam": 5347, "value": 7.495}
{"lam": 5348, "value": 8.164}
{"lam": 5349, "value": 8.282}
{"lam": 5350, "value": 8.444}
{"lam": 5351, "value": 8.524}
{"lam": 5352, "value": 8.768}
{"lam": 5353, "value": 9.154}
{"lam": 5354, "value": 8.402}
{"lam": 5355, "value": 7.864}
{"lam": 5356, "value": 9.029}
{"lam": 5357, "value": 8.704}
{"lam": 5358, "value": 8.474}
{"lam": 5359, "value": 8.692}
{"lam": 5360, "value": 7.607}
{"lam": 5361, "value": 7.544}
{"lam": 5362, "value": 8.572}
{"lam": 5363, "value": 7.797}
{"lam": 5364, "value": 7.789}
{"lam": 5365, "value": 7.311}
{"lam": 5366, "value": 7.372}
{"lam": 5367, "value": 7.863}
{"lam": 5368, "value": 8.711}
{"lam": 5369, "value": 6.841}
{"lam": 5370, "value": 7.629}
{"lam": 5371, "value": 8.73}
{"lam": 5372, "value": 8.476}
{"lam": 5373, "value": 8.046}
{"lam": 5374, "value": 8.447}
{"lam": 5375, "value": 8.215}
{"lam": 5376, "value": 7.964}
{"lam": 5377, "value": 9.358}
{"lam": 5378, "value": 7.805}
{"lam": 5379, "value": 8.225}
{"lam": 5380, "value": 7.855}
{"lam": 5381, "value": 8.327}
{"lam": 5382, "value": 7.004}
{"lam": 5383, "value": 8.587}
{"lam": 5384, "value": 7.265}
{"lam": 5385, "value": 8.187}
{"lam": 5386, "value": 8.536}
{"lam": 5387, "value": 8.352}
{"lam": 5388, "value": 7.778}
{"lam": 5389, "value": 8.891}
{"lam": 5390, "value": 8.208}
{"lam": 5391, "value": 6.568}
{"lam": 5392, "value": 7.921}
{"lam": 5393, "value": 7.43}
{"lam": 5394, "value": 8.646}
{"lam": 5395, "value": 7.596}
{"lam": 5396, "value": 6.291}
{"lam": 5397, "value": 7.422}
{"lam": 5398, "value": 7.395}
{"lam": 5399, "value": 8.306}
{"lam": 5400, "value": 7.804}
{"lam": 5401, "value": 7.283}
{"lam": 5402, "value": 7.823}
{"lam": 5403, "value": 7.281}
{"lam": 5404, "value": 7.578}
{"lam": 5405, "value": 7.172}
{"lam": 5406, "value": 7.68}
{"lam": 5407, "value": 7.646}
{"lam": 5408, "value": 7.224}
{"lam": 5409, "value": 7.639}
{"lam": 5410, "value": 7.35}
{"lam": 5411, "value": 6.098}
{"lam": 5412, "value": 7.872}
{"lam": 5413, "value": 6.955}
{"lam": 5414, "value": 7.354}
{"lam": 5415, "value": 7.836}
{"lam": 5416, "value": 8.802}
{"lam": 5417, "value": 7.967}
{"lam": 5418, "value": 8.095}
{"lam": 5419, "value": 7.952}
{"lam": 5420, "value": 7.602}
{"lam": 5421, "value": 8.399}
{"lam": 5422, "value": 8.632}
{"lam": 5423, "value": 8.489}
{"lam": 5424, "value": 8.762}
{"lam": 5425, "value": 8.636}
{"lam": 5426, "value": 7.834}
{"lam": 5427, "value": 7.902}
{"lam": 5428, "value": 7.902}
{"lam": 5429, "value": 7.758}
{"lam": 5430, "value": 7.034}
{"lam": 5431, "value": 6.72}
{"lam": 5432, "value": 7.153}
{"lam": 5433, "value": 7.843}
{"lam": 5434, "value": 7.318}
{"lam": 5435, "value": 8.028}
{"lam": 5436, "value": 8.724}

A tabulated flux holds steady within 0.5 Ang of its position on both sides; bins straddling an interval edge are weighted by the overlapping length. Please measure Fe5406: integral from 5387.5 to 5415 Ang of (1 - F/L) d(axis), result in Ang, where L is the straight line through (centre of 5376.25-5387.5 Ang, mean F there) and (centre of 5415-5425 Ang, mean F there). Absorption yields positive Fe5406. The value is 2.3 Ang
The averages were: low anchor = 8.13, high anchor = 8.29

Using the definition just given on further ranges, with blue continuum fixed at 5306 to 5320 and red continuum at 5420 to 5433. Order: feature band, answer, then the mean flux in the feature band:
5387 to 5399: 0.50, 7.71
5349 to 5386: -0.15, 8.16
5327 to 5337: 0.60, 7.76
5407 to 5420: 0.60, 7.6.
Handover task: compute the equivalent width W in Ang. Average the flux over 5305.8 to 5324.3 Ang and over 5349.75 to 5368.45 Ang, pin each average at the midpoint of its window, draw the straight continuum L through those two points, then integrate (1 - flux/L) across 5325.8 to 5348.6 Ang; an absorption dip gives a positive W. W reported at 1.2 Ang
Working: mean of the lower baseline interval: 8.2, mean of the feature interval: 7.77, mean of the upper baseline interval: 8.24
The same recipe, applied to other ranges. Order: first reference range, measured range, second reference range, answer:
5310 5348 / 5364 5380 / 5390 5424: -0.63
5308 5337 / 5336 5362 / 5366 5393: -0.82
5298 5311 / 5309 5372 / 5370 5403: 0.31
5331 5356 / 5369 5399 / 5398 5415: -1.08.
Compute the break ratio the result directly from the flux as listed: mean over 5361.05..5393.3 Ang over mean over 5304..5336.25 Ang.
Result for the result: 1.01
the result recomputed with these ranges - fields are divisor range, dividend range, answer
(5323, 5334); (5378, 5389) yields 1.08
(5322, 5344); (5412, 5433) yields 1.03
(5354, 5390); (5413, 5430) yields 0.99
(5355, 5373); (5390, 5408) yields 0.93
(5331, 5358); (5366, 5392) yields 0.99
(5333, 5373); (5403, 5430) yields 0.96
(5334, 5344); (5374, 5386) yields 1.03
